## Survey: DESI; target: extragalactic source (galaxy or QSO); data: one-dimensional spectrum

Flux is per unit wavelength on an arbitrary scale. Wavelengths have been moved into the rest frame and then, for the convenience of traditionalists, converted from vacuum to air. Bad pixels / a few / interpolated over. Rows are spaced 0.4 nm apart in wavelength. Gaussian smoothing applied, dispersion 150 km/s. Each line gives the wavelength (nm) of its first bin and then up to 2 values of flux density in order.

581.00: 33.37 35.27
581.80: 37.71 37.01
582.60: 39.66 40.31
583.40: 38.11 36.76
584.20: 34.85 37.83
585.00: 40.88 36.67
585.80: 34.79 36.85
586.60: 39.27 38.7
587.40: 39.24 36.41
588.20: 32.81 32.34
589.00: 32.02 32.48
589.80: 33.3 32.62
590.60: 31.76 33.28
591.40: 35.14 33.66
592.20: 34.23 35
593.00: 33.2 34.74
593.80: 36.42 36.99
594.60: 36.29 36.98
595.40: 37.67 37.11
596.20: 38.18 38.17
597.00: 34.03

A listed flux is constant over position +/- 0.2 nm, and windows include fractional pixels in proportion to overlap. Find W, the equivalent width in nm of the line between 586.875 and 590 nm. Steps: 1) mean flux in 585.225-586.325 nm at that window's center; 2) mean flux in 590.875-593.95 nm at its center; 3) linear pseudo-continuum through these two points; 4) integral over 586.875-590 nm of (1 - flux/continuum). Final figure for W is 0.08 nm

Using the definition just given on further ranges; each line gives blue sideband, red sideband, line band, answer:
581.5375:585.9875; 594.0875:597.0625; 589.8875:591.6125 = 0.19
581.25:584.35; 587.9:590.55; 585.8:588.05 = -0.21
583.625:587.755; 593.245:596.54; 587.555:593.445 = 0.58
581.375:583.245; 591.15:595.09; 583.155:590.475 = 0.22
